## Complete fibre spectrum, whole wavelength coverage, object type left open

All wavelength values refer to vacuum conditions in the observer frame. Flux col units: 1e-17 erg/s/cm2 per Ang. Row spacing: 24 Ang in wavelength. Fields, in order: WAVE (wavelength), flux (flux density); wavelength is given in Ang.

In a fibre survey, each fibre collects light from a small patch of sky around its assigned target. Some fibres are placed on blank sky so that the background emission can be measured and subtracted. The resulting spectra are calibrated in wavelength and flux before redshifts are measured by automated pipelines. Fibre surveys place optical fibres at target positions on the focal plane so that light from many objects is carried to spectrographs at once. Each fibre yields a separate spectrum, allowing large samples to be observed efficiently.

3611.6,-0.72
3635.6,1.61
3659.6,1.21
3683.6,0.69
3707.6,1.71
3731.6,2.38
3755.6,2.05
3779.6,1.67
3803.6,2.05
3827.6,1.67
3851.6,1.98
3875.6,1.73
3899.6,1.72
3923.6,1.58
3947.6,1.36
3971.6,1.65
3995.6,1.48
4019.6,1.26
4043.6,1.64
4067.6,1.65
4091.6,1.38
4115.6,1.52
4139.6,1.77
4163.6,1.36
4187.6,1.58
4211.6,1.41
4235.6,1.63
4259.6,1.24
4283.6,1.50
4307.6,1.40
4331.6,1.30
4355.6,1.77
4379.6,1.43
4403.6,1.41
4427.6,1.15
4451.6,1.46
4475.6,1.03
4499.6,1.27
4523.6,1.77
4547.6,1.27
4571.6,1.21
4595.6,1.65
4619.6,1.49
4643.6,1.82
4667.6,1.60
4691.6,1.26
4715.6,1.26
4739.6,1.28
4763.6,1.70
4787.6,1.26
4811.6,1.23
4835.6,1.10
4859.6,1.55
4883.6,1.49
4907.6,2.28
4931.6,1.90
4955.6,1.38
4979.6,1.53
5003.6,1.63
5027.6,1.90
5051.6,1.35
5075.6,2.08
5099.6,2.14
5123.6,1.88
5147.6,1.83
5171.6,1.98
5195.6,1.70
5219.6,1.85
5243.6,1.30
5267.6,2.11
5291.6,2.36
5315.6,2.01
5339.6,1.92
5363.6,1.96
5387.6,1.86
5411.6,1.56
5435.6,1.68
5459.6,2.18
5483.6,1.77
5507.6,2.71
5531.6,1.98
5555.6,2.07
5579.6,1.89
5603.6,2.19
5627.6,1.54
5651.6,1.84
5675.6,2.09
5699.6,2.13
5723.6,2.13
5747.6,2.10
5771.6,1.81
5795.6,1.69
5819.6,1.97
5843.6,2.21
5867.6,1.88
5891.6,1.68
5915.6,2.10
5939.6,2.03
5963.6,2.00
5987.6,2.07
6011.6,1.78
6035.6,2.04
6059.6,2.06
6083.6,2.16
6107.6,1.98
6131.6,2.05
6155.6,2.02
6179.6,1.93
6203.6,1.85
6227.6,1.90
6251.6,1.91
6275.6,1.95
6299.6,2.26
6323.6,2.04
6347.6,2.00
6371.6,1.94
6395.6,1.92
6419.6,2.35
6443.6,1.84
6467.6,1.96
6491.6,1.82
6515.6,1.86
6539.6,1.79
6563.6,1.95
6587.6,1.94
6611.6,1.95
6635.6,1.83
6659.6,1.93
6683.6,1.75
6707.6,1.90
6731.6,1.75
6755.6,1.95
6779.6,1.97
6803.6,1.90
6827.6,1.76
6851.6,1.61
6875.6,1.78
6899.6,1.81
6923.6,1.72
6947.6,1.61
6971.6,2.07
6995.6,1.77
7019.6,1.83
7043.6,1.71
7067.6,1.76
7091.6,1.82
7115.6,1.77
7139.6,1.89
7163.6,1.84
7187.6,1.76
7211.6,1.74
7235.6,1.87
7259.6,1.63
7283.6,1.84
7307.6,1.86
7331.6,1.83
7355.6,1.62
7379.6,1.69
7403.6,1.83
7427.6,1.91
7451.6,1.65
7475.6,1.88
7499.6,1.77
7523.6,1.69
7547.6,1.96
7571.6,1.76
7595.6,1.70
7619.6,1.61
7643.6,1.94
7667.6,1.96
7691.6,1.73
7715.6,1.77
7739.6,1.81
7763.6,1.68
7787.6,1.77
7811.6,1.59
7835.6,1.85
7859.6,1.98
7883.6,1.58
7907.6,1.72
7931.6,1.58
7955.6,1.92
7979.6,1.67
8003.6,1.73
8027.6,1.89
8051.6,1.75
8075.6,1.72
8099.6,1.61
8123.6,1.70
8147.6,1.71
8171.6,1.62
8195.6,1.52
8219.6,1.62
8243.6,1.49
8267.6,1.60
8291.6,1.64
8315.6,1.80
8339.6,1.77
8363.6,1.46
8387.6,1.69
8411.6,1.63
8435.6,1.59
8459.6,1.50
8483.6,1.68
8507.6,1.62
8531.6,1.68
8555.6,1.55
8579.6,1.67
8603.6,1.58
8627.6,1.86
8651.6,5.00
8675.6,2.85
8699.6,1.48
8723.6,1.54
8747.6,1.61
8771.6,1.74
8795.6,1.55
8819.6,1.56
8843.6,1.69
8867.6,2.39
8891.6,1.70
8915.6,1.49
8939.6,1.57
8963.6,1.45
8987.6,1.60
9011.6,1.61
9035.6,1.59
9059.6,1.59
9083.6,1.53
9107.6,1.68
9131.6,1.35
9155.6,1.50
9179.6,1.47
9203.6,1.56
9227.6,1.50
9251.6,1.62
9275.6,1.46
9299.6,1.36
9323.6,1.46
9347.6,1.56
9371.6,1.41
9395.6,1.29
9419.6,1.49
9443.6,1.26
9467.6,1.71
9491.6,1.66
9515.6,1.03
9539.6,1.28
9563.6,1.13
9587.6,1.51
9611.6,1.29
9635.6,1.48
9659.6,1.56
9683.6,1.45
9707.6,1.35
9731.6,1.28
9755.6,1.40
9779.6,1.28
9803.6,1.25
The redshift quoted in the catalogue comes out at 0.32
